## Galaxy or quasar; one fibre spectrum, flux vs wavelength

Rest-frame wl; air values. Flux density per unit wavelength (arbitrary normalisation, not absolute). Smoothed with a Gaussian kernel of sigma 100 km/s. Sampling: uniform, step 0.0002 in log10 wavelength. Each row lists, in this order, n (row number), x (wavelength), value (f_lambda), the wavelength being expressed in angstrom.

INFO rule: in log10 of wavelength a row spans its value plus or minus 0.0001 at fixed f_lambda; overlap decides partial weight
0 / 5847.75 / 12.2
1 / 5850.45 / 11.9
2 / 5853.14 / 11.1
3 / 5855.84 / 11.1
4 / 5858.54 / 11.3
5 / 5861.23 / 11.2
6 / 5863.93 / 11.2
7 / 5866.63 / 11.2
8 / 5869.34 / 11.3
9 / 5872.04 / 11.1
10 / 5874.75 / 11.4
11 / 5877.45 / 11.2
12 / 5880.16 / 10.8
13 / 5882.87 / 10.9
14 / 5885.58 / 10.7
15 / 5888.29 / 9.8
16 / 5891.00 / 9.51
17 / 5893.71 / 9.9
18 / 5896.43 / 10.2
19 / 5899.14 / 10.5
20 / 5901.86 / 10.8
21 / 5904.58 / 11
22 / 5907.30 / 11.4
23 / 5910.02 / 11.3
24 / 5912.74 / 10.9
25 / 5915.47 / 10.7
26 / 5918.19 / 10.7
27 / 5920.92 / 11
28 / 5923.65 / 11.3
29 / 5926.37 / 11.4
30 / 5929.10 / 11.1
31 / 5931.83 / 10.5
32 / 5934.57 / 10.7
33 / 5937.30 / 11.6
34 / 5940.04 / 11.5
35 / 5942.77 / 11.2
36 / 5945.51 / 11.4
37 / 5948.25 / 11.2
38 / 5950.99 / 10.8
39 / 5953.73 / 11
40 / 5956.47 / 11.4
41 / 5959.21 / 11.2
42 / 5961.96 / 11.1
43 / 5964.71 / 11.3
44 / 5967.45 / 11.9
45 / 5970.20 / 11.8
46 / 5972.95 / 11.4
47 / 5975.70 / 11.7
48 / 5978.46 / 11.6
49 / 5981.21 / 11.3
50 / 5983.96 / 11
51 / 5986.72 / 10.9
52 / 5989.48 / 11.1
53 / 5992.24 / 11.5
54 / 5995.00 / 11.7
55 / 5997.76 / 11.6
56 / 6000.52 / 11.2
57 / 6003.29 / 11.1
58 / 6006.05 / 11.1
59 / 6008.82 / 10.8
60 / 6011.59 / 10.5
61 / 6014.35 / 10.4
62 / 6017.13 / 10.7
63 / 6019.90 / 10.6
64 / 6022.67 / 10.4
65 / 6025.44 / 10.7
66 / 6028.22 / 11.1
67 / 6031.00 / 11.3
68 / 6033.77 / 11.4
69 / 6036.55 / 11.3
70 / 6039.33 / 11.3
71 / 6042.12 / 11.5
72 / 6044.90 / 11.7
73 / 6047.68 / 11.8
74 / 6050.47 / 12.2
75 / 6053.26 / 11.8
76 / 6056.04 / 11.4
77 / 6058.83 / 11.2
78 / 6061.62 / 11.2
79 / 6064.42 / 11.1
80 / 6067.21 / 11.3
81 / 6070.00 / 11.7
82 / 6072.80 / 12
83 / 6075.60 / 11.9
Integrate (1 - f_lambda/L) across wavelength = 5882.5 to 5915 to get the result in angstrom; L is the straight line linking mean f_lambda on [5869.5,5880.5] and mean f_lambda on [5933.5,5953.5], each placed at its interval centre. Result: 1.8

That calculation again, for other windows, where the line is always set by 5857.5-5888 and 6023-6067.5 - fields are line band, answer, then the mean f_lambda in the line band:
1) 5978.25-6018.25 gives 0.7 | 11.1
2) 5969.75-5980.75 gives -0.3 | 11.6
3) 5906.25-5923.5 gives 0.2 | 11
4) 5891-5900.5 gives 0.9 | 10.1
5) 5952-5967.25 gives 0.0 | 11.2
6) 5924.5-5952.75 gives 0.1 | 11.1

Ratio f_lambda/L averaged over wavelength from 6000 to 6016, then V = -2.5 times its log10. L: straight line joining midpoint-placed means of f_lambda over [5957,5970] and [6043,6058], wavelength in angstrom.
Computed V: 0.07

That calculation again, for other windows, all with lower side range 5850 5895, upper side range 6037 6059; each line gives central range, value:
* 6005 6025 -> 0.083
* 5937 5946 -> -0.021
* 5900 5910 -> -0.003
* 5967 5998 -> -0.008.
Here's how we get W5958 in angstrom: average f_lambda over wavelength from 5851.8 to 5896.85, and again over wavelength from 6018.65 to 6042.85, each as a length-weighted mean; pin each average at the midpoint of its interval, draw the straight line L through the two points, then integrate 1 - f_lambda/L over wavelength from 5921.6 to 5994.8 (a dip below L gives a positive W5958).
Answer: -2.1 angstrom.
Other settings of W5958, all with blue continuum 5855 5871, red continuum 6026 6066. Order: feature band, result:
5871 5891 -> 0.9 angstrom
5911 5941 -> 0.7 angstrom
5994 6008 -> 0.1 angstrom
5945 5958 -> 0.2 angstrom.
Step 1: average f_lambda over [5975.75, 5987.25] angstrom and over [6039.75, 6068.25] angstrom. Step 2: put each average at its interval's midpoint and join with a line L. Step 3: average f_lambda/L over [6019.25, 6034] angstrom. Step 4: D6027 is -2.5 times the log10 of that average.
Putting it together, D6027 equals 0.05 mag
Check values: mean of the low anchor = 11.3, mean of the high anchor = 11.5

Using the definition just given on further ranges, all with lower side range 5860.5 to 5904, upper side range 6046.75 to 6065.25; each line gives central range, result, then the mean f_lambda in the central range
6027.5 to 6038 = 0.01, 11.3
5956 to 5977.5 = -0.03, 11.5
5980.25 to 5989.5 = 0.01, 11.1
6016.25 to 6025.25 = 0.08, 10.6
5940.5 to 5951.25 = -0.02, 11.2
